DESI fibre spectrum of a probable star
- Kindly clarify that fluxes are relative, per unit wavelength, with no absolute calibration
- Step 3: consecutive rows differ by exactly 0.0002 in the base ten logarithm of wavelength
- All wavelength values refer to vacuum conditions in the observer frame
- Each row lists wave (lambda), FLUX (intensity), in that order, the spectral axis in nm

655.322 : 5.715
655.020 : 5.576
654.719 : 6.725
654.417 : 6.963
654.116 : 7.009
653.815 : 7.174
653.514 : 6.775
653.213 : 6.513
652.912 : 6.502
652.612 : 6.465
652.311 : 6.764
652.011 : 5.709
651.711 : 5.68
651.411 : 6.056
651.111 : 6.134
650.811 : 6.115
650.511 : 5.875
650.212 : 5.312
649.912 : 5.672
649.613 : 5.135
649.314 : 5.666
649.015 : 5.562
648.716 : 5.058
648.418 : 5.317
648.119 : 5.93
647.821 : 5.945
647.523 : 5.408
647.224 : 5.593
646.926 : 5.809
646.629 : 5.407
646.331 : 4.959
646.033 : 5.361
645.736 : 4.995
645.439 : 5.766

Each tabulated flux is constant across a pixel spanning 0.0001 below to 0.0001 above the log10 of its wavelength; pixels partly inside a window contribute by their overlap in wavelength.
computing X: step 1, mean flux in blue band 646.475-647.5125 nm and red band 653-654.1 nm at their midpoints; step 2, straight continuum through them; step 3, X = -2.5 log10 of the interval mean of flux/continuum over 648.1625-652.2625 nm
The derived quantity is 0.09 mag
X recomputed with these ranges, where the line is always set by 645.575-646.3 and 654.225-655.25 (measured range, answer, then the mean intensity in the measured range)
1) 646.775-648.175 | -0.07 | 5.73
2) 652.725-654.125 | -0.09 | 6.77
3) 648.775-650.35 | 0.04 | 5.44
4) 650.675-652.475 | -0.02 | 6.08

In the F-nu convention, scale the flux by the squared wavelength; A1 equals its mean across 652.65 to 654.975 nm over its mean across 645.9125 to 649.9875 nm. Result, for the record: 1.25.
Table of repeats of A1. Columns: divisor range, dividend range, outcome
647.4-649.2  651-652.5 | 1.11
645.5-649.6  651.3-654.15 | 1.20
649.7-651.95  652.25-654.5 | 1.17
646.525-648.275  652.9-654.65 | 1.23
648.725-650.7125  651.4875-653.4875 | 1.15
